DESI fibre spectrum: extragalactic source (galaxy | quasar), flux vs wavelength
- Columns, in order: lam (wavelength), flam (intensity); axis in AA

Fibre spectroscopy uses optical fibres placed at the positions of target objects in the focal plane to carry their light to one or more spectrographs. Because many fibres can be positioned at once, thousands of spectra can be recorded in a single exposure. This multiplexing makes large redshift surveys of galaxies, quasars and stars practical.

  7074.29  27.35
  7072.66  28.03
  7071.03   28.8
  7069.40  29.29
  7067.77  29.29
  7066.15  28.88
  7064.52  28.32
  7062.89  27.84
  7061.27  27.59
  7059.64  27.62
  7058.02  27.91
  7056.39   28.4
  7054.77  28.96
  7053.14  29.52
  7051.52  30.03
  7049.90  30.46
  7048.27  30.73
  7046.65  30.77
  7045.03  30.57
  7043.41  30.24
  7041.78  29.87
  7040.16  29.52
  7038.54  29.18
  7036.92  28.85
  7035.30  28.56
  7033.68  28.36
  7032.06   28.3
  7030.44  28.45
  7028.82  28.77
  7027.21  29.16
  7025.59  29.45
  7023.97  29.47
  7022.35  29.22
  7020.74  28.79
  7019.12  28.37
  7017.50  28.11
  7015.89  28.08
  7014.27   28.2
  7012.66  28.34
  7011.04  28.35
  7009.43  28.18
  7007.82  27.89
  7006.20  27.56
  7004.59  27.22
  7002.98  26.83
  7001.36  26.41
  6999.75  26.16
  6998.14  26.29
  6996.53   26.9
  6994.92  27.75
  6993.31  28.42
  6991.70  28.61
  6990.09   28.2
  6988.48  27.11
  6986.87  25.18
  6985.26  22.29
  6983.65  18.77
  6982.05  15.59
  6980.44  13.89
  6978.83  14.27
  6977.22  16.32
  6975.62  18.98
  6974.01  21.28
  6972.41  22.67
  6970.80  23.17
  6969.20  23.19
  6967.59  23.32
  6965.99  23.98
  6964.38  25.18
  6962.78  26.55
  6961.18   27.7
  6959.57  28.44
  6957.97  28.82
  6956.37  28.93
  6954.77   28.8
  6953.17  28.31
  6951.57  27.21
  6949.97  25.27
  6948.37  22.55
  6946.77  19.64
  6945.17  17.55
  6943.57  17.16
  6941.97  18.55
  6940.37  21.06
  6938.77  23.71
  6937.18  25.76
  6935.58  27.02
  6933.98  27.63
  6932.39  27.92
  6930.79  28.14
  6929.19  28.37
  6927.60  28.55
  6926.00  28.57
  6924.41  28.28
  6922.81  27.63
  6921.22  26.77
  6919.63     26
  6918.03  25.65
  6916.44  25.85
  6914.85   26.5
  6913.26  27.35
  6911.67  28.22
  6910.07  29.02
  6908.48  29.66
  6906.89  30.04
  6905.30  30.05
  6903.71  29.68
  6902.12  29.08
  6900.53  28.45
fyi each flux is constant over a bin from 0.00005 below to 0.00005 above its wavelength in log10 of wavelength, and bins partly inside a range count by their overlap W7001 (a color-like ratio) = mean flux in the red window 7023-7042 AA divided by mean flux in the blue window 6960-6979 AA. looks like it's 1.28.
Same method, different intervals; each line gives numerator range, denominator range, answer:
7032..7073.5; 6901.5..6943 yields 1.08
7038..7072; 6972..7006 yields 1.25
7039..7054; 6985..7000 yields 1.12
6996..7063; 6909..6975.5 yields 1.12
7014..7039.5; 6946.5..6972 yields 1.11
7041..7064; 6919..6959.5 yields 1.15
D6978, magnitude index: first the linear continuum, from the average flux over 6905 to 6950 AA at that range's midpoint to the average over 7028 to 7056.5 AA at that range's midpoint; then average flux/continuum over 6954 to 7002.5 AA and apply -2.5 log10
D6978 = 0.138 mag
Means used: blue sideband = 25.8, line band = 24.1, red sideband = 29.5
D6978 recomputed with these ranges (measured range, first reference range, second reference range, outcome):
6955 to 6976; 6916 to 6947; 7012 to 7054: 0.060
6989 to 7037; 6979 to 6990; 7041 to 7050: -0.125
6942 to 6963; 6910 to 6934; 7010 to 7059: 0.126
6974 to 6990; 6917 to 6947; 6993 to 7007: 0.325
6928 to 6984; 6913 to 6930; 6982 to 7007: 0.141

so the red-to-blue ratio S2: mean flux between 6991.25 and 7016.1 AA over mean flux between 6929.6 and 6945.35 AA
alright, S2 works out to 1.2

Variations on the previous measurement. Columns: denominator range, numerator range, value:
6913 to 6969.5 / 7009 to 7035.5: 1.12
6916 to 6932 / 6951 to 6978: 0.91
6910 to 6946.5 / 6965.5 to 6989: 0.80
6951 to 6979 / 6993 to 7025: 1.14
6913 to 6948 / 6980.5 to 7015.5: 1.03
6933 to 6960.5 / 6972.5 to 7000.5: 0.93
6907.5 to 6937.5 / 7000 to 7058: 1.04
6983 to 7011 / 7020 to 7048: 1.10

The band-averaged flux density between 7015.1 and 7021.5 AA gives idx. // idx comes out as 28.3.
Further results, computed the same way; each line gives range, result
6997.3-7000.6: 26.3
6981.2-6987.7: 20.4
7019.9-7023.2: 29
